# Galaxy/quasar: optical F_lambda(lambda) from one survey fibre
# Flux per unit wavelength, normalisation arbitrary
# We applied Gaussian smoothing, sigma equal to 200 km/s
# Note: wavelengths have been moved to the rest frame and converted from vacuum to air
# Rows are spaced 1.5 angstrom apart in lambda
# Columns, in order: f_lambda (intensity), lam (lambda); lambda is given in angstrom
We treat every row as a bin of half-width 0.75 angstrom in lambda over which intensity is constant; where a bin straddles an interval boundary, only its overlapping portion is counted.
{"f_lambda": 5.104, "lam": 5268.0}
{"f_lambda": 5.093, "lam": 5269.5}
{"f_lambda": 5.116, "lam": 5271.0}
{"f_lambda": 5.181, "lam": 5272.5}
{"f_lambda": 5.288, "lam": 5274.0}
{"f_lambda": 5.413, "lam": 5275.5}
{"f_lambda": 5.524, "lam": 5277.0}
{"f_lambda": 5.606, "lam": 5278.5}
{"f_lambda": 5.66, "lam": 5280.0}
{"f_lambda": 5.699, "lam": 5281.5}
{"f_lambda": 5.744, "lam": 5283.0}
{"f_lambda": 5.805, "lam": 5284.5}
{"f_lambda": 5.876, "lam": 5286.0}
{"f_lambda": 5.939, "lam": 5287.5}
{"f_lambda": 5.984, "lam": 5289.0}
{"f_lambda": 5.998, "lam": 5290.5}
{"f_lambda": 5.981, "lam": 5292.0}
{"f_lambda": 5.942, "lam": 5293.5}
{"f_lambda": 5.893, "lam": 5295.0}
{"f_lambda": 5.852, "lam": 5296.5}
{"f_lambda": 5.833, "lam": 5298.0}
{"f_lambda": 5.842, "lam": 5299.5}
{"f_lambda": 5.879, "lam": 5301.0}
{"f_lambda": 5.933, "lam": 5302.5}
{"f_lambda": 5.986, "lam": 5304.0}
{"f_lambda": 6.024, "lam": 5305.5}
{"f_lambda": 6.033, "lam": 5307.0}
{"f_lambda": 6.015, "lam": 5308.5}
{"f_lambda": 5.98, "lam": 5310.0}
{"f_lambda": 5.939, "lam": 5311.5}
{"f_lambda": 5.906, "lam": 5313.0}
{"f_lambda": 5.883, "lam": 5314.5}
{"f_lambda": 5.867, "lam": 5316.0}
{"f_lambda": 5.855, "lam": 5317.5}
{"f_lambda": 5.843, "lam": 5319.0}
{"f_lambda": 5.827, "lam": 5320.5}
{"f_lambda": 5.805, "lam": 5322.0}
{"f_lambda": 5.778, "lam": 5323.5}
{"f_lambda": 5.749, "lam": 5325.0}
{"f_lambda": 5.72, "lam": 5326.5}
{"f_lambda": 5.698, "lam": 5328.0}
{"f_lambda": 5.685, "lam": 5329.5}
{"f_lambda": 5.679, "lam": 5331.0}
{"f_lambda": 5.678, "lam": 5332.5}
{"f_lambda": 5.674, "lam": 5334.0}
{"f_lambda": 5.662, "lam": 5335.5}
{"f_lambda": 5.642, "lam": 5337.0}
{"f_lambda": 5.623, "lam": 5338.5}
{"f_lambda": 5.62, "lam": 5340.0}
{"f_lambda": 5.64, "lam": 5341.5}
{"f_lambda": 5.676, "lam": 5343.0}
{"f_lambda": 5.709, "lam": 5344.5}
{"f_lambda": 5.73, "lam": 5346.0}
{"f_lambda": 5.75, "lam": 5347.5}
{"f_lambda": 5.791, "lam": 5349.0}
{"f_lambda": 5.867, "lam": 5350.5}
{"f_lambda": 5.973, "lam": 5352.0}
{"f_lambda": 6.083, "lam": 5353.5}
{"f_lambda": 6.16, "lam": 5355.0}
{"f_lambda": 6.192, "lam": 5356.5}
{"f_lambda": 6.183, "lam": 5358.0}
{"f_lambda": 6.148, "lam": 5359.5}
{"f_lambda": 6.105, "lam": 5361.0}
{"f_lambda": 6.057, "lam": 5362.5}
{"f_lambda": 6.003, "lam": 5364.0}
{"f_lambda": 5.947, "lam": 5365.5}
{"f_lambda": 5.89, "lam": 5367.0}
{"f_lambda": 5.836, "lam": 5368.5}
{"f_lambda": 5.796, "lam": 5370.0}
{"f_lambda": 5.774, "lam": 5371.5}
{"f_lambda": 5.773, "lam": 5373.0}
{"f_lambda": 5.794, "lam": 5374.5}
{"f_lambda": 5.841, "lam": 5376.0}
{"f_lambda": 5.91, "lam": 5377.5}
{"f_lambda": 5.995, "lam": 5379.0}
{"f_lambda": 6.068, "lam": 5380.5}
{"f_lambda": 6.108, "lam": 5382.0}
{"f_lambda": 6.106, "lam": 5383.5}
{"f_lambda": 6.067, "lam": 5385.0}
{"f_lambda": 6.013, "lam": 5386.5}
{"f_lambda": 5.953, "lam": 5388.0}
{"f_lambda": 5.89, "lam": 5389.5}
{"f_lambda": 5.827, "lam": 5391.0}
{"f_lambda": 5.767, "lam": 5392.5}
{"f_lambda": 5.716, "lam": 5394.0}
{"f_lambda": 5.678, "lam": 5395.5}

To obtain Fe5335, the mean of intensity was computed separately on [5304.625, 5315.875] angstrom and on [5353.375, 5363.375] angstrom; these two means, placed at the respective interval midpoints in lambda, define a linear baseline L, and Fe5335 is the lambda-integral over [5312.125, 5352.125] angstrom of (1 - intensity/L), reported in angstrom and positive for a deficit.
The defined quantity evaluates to 1.9 angstrom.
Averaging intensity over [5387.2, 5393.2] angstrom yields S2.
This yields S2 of 5.86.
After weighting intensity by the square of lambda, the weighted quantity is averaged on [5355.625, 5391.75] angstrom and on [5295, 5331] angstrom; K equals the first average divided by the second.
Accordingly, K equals 1.04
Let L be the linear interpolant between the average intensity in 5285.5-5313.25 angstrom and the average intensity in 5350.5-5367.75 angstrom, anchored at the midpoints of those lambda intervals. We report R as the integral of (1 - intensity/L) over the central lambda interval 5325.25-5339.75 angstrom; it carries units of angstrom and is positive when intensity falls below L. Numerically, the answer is 0.8 angstrom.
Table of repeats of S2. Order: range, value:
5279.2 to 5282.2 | 5.68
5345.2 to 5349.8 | 5.76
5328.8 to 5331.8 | 5.68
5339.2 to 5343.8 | 5.65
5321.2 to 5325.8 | 5.78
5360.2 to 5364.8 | 6.05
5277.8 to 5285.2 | 5.7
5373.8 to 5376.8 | 5.82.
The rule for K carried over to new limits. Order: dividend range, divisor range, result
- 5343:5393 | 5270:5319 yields 1.05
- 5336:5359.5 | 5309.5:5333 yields 1.02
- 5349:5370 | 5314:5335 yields 1.06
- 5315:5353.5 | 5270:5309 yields 1.01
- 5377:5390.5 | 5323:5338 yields 1.08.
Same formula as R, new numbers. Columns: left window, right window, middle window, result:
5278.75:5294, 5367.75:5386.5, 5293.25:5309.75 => -0.2 angstrom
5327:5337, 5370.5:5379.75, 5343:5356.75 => -0.3 angstrom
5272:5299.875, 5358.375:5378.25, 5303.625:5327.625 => -0.3 angstrom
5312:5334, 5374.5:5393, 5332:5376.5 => 0.1 angstrom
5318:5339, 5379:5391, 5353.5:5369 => -0.4 angstrom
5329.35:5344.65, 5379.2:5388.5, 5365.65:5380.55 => 0.3 angstrom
